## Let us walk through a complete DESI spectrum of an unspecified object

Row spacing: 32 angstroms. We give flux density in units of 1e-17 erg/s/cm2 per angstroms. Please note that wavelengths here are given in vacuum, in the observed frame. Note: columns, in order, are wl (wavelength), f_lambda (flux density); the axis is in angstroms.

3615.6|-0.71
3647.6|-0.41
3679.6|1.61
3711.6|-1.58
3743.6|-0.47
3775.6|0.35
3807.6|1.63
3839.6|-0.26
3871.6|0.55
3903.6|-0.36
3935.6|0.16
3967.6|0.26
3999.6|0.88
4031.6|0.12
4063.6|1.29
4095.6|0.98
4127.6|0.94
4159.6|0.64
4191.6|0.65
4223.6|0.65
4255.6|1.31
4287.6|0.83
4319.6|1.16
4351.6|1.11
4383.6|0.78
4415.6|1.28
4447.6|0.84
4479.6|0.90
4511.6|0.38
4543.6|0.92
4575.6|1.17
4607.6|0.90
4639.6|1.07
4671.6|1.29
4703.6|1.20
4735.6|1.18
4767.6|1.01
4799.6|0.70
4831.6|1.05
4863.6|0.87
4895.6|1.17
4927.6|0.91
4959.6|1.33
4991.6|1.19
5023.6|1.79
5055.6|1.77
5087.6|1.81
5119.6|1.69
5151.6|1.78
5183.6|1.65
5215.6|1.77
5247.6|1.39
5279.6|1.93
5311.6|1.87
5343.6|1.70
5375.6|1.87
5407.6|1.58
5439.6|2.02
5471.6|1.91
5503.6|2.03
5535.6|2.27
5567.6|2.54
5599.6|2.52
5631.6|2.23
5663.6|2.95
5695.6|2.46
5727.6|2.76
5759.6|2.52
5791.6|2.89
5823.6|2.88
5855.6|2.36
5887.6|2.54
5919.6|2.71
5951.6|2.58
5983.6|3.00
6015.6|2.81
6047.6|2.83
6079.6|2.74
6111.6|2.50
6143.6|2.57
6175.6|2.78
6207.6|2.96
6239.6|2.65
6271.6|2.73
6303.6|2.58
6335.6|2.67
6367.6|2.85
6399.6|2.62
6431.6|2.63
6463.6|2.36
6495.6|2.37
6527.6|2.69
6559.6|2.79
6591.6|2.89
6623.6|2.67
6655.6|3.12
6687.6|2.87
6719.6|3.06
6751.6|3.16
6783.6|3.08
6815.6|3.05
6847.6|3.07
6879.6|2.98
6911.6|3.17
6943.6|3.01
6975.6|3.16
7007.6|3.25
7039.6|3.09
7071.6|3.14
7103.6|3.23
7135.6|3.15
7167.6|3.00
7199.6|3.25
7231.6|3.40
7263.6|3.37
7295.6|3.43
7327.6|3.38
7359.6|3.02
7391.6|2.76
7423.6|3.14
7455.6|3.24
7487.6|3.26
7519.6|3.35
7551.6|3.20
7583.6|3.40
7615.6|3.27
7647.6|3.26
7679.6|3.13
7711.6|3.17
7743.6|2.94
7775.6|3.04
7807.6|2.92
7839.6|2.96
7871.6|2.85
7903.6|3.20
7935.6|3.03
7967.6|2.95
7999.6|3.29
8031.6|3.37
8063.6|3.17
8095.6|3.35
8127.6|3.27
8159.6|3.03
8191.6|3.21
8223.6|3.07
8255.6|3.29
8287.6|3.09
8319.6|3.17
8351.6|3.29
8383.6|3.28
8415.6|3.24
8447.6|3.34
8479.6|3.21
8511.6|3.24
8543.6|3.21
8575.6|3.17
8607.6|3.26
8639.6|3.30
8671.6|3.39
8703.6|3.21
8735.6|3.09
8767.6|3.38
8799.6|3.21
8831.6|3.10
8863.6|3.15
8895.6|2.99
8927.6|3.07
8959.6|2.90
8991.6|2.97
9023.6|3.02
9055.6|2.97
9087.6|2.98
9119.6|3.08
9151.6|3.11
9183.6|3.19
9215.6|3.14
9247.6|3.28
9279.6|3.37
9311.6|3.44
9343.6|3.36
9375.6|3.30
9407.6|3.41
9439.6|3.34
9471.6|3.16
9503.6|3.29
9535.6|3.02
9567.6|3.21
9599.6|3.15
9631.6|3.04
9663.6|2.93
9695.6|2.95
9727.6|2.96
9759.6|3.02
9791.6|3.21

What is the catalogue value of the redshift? 0.25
